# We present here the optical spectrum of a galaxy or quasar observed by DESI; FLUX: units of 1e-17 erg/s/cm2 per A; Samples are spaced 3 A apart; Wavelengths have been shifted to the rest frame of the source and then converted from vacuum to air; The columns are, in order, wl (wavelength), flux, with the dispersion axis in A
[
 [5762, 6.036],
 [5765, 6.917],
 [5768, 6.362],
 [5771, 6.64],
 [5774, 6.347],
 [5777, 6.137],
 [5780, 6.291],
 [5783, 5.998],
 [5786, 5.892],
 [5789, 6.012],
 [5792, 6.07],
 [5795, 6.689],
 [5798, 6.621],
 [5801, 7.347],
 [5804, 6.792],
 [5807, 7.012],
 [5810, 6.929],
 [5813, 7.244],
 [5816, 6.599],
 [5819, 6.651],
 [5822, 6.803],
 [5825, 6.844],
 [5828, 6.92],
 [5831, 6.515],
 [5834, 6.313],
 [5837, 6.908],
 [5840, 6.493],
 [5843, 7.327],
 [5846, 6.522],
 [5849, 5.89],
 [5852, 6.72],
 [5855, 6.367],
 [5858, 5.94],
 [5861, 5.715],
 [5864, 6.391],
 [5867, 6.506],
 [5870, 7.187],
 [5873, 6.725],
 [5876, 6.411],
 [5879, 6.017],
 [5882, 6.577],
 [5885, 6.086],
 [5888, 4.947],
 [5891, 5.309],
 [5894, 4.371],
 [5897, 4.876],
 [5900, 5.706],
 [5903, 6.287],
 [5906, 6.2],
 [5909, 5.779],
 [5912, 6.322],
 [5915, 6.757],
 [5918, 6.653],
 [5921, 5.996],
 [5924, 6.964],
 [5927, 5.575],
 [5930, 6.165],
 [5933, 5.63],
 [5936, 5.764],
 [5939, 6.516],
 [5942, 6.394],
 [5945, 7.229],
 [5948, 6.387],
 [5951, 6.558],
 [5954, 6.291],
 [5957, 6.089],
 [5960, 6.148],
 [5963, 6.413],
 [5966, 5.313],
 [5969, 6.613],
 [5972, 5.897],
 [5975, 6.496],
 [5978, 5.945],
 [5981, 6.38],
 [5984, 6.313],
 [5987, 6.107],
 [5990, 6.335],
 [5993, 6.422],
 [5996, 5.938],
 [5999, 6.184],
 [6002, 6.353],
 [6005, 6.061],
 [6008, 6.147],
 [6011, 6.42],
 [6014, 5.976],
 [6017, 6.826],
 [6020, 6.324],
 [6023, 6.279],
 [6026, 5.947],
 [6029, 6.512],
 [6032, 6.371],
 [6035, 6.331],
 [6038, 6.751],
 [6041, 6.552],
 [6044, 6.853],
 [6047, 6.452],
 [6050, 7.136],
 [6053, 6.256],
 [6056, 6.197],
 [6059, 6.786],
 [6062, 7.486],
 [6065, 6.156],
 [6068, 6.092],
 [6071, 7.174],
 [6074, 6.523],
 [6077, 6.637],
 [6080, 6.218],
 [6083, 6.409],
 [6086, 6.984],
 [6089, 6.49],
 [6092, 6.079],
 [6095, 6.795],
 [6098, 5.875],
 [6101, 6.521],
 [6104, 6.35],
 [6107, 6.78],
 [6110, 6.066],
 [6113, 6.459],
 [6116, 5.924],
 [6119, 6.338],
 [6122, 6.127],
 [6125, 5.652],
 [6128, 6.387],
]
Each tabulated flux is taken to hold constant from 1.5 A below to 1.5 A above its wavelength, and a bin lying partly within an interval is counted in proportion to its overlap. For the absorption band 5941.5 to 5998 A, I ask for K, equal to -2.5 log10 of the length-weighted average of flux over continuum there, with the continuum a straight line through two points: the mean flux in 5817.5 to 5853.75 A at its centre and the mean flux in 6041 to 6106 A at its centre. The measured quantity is 0.05 mag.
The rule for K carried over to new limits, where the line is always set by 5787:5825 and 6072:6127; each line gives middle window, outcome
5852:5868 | 0.07 mag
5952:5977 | 0.06 mag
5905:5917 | 0.05 mag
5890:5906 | 0.22 mag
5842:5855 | 0.02 mag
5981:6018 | 0.04 mag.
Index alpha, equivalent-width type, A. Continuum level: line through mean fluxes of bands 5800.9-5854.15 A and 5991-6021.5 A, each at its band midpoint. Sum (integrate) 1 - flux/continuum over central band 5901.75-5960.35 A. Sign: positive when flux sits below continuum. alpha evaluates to 1.6 A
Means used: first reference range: 6.75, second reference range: 6.27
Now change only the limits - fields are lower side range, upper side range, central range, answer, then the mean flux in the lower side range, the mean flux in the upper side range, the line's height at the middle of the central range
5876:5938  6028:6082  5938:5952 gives -1.2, 5.92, 6.58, 6.09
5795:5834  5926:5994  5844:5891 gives 2.6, 6.83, 6.22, 6.61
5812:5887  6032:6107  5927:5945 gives 1.1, 6.53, 6.55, 6.54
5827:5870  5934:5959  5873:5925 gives 3.7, 6.49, 6.38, 6.43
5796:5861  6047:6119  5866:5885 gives 0.3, 6.68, 6.49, 6.64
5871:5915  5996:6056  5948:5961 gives -0.4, 5.88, 6.39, 6.11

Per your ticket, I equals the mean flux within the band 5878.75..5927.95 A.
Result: 5.91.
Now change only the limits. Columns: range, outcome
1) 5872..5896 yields 5.77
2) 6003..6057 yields 6.41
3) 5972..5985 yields 6.24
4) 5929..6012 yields 6.23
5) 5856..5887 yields 6.33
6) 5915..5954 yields 6.33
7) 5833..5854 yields 6.6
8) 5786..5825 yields 6.7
